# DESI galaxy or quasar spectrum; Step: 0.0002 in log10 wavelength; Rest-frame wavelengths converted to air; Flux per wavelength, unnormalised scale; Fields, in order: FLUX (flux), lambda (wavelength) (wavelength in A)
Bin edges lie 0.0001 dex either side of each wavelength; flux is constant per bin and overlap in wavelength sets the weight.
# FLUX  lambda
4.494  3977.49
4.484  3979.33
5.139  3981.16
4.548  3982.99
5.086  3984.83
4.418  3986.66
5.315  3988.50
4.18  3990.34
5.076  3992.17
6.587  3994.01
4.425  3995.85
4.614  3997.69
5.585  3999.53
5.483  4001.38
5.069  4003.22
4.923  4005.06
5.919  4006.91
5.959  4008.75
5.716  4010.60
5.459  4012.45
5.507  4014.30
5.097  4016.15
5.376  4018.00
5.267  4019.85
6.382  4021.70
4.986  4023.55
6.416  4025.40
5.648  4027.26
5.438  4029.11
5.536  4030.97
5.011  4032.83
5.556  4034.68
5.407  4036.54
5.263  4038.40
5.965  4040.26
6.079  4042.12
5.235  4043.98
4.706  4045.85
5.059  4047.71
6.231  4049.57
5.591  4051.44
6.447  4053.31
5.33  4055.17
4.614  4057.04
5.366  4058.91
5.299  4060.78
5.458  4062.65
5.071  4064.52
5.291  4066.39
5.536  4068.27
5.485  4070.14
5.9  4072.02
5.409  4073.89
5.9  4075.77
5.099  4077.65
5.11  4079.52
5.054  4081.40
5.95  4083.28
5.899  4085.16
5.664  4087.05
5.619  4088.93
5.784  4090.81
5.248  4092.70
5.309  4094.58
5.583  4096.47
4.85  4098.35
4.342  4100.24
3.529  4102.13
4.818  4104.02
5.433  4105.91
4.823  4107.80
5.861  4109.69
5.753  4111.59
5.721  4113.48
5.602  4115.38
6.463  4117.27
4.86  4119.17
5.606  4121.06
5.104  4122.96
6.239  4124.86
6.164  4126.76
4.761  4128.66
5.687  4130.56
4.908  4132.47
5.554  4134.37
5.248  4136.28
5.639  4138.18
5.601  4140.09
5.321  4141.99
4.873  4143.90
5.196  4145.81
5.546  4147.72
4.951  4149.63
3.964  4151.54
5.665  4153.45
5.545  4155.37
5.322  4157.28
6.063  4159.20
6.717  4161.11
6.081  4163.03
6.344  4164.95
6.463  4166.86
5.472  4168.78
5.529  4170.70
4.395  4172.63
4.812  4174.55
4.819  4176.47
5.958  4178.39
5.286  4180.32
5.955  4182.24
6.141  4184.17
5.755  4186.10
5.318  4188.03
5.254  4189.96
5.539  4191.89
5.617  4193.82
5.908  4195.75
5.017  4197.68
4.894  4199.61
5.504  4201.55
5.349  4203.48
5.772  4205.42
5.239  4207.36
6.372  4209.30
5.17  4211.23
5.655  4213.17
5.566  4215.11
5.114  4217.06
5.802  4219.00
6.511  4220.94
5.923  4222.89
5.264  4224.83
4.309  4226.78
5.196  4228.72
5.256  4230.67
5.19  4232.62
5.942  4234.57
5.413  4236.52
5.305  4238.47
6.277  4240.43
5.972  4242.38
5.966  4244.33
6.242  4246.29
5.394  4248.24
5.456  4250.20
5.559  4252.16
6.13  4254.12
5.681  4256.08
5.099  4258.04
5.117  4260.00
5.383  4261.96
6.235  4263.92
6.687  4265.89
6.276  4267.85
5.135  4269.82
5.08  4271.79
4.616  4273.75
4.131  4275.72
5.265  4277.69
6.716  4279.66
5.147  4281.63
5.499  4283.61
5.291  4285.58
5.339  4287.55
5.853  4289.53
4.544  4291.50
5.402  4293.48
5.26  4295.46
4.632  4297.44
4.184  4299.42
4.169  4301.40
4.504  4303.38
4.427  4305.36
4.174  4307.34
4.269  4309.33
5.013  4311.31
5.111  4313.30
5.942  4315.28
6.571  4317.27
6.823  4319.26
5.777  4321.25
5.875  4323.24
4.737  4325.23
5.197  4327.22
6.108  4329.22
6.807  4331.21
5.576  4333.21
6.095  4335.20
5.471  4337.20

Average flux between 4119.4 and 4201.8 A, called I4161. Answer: 5.48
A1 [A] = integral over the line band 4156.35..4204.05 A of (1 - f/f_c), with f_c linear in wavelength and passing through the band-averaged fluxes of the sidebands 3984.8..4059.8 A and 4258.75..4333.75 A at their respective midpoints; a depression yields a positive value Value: -1.9 A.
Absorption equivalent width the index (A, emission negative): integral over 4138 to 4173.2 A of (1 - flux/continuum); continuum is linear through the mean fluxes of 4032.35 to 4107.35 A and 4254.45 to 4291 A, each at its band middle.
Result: -0.7 A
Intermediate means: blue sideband 5.36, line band 5.52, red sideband 5.48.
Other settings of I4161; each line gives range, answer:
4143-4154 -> 5.01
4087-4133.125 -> 5.35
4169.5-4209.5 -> 5.43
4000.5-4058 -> 5.51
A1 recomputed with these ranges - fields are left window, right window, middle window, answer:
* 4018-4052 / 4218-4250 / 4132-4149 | 0.8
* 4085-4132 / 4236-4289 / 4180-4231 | -0.1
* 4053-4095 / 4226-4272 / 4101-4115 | 0.9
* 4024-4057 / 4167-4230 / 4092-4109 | 1.9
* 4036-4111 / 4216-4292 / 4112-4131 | -0.8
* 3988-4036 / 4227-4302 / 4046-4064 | -0.1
